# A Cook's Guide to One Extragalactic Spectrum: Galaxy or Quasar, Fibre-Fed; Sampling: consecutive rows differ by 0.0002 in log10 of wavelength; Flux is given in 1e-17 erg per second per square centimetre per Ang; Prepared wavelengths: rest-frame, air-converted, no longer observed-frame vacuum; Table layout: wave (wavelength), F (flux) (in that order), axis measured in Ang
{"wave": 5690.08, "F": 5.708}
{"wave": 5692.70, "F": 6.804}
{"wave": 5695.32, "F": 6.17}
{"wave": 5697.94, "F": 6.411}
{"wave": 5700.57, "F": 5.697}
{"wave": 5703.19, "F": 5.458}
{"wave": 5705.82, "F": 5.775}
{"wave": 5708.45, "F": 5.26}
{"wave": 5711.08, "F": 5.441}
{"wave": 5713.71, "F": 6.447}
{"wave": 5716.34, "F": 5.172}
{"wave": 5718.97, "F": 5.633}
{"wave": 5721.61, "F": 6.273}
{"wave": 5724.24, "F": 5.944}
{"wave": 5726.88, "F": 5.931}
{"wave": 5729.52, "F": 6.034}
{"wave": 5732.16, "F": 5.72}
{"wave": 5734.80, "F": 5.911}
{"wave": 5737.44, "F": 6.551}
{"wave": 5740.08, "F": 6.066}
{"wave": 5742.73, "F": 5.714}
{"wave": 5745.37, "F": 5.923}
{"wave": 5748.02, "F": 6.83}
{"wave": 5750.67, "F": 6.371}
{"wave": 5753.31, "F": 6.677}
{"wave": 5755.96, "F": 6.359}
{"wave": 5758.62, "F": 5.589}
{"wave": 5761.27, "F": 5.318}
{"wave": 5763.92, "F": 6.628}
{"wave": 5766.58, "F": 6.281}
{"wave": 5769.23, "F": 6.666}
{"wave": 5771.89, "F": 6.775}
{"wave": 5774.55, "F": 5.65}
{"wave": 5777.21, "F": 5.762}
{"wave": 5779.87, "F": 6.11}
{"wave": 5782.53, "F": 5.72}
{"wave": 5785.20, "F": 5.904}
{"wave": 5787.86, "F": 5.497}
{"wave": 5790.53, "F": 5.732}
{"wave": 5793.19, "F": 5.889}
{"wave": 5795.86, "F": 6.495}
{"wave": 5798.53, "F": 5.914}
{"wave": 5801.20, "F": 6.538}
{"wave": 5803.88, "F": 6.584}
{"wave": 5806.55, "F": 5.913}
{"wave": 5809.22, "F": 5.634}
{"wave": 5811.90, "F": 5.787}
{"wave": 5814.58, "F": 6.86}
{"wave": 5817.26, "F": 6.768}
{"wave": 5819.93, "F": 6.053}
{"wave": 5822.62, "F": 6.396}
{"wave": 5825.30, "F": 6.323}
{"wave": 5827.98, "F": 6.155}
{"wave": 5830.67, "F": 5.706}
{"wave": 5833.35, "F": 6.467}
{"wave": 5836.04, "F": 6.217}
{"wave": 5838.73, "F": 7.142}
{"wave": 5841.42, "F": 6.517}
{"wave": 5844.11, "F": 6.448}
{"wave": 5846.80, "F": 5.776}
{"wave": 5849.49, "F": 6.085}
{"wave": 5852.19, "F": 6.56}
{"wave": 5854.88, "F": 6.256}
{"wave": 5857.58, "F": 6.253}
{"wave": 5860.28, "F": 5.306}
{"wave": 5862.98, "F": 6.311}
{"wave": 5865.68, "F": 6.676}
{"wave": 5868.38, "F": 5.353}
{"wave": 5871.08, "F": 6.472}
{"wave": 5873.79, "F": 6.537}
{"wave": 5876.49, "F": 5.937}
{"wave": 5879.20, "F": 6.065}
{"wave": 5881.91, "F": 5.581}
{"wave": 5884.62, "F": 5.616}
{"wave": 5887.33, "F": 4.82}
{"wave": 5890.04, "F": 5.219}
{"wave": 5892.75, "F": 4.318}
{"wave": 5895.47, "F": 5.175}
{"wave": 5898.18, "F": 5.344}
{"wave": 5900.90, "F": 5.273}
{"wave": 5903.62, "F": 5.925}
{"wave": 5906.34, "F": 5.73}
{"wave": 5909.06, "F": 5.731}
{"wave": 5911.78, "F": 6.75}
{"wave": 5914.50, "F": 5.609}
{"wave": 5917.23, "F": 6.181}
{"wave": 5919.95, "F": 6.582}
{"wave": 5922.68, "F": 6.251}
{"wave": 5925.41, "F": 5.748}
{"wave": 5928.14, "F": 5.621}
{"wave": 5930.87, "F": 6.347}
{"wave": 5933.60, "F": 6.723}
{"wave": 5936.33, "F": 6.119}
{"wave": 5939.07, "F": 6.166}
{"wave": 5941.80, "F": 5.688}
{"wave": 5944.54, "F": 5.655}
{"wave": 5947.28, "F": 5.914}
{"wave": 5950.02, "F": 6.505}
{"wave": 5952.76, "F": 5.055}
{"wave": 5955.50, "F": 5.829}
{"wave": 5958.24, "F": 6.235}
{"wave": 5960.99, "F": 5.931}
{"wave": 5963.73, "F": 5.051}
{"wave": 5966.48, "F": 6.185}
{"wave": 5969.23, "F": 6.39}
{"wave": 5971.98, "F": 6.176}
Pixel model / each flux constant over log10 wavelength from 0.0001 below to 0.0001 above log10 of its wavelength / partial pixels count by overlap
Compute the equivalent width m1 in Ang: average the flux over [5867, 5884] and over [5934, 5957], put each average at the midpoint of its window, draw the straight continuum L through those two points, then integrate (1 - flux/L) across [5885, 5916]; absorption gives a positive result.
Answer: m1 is 2.6 Ang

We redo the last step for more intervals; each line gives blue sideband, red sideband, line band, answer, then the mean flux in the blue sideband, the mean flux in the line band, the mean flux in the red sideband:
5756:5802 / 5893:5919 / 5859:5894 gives 0.4 Ang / 6.03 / 5.71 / 5.7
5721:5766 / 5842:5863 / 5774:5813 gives 1.1 Ang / 6.11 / 5.95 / 6.13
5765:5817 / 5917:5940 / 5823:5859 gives -1.0 Ang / 6.11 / 6.3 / 6.19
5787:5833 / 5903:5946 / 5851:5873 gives -0.2 Ang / 6.15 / 6.16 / 6.05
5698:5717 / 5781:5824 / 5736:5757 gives -1.6 Ang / 5.67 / 6.31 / 6.11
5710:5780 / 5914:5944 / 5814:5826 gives -0.8 Ang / 6.07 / 6.46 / 6.1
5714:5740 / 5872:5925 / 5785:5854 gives -4.6 Ang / 5.94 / 6.21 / 5.72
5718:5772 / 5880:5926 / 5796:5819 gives -1.2 Ang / 6.14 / 6.26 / 5.64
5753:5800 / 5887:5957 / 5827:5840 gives -0.9 Ang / 6.04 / 6.34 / 5.8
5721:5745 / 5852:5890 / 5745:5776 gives -1.4 Ang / 6.01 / 6.26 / 5.94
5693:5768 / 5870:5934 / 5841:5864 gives -1.2 Ang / 6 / 6.15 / 5.8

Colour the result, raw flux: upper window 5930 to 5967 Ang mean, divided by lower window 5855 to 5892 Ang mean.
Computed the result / 1.0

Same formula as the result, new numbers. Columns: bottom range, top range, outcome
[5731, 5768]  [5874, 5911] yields 0.89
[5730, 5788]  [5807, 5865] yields 1.02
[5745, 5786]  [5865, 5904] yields 0.91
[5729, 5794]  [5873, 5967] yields 0.96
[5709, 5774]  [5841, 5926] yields 0.97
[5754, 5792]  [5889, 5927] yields 0.95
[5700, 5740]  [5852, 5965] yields 1.01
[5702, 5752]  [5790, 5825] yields 1.05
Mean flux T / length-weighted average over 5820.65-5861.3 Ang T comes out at 6.24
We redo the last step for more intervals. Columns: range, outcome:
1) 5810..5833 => 6.25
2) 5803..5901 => 6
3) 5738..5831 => 6.14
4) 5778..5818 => 6.07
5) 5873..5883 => 6.01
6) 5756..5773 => 6.21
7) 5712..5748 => 5.97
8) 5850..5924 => 5.85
